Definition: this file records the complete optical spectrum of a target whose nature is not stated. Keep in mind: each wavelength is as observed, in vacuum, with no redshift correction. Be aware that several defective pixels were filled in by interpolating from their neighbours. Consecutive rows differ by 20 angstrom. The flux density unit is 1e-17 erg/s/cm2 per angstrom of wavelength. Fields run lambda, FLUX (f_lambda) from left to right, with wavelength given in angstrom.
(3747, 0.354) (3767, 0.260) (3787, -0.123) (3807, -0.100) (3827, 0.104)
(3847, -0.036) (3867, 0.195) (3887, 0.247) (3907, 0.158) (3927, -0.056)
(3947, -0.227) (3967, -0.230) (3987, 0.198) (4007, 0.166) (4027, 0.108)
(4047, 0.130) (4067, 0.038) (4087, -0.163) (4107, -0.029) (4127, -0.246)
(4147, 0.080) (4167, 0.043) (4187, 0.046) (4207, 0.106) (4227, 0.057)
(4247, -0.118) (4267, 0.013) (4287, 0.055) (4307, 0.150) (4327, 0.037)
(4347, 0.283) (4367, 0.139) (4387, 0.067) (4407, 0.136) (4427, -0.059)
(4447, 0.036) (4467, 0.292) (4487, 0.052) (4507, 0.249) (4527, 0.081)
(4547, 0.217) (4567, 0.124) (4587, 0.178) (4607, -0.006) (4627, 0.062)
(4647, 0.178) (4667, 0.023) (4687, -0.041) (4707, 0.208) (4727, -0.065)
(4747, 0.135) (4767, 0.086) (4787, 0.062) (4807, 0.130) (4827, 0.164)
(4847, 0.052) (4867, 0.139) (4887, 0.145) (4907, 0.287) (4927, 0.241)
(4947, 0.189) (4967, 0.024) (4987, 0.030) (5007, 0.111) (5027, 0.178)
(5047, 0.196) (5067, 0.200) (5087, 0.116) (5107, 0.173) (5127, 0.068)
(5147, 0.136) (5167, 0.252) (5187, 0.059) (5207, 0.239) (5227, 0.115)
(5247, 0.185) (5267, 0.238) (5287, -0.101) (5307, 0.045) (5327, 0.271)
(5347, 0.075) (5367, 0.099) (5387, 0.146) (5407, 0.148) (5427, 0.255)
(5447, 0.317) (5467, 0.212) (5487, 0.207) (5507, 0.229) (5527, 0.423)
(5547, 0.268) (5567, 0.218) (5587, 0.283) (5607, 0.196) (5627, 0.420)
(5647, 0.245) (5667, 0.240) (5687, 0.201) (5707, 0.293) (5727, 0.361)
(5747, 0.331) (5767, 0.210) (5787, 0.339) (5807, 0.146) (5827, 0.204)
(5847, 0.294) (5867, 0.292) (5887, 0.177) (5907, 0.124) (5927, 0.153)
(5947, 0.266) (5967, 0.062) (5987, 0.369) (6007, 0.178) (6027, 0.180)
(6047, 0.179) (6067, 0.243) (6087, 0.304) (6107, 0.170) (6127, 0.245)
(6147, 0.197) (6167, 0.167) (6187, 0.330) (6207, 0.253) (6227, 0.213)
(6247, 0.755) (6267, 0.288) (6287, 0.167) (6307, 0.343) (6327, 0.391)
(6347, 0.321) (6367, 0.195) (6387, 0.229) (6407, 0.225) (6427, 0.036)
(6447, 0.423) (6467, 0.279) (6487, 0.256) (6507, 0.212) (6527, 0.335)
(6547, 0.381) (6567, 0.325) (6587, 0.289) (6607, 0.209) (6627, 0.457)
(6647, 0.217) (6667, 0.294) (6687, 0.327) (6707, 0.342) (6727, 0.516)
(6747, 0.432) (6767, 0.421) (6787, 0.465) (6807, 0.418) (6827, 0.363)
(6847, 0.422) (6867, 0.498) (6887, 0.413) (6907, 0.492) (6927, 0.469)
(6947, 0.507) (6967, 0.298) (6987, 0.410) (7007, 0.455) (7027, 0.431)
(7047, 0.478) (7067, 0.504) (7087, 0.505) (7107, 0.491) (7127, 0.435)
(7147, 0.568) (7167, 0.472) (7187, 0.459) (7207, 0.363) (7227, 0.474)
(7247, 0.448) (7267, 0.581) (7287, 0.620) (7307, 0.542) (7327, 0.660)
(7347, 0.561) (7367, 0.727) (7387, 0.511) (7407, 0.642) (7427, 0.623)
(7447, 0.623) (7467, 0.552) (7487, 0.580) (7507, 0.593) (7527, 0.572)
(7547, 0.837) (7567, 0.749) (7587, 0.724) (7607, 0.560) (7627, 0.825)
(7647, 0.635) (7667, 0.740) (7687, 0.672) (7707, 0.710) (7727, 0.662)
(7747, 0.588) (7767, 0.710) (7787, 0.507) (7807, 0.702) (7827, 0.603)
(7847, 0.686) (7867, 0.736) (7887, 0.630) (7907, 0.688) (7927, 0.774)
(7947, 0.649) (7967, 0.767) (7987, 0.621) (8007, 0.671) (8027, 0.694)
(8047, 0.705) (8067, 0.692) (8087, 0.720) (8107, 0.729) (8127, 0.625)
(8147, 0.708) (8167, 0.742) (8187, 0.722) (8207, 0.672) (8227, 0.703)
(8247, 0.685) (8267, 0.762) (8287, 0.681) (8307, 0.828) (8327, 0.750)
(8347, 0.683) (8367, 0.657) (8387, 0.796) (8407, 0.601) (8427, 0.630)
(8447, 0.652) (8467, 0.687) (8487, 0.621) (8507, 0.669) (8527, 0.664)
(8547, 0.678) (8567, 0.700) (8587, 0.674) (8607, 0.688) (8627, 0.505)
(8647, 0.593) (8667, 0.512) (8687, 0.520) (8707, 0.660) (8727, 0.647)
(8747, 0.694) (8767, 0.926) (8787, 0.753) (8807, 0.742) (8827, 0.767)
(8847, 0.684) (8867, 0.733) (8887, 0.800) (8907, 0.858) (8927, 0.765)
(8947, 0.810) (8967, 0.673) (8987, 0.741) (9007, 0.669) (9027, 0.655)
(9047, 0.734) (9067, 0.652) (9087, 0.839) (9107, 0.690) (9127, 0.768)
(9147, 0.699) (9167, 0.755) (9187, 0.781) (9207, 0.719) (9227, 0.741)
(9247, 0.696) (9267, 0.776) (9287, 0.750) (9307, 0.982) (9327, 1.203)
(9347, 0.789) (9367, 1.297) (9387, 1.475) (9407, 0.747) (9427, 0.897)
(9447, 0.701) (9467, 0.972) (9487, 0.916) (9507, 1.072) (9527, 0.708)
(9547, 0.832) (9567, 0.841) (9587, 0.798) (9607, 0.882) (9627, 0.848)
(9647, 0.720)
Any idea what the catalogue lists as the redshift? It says 0.68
